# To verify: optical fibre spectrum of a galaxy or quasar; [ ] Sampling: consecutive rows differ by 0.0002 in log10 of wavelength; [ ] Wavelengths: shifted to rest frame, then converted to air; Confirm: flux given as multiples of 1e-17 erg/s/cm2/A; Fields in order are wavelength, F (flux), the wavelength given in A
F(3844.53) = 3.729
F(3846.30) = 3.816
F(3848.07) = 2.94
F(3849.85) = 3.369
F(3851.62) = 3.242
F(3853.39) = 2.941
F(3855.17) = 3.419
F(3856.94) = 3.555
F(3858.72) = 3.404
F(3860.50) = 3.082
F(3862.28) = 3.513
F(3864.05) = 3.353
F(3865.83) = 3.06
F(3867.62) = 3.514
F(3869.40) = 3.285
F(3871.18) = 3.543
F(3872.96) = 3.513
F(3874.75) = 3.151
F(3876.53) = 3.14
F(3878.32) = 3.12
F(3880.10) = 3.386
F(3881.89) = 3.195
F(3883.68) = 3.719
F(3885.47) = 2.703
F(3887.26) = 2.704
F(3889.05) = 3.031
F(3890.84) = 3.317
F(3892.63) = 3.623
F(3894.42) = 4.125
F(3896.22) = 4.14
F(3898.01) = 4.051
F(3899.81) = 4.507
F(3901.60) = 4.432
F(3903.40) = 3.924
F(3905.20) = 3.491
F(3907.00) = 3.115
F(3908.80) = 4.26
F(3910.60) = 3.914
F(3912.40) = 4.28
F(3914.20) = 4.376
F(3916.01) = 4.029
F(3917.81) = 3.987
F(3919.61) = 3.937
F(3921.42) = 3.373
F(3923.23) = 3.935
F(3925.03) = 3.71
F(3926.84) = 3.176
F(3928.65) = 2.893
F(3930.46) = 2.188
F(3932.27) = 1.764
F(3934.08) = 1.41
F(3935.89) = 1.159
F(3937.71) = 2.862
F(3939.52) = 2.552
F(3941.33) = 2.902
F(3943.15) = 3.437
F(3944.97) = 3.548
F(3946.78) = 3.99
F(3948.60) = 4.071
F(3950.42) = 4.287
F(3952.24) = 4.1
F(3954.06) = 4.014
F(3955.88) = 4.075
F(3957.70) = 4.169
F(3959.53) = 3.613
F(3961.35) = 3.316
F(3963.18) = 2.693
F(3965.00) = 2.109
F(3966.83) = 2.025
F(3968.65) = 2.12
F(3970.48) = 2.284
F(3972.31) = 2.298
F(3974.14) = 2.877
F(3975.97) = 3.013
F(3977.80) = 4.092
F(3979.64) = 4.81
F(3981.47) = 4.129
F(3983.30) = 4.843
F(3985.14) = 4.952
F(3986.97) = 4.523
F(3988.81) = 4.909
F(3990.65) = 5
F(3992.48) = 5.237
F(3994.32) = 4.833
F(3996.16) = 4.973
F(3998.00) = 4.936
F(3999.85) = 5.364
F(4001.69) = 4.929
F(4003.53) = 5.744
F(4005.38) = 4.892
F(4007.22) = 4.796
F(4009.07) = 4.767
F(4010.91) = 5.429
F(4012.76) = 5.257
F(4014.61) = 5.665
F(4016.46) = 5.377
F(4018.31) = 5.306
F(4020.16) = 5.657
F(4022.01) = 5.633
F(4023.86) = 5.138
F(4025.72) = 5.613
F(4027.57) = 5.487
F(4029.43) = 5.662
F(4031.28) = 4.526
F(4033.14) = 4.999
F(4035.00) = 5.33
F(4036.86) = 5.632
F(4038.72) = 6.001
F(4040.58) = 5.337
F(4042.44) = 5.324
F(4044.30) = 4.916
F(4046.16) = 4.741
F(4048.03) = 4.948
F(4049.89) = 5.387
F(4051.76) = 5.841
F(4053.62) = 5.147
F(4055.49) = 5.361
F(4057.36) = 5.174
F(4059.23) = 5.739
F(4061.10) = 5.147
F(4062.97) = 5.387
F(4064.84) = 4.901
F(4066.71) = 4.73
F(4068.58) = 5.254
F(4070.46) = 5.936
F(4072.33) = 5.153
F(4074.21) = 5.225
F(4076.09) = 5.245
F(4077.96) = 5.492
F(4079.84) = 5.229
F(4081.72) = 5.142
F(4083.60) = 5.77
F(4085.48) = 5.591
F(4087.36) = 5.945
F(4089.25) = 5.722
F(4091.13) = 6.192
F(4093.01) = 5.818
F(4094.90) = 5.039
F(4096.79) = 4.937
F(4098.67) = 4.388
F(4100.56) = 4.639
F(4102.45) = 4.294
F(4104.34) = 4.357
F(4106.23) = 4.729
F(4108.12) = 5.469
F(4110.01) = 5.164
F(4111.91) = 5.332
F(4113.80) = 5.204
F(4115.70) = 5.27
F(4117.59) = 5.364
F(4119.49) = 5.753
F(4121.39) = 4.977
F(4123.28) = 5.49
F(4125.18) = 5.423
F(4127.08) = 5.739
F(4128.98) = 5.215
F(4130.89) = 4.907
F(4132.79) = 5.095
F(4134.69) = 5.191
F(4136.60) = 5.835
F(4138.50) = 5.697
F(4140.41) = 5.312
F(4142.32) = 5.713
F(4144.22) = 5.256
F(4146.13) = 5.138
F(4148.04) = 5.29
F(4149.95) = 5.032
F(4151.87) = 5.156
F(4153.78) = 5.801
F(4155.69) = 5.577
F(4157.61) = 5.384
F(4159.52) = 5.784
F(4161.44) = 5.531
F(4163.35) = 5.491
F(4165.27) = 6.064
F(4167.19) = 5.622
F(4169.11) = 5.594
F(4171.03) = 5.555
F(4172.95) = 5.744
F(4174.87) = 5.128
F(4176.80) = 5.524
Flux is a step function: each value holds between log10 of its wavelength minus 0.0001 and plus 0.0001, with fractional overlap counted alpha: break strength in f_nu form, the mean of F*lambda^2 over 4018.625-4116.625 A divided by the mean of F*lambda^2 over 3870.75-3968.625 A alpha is 1.7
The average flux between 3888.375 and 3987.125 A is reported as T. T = 3.48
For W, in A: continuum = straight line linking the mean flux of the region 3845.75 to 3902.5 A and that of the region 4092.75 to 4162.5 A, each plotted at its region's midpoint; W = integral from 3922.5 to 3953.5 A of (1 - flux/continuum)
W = 6.6 A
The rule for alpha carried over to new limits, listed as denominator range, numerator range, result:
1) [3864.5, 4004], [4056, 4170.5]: 1.60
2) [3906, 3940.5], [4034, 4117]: 1.77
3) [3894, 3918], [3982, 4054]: 1.36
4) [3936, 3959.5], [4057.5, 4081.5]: 1.57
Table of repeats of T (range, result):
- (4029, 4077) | 5.27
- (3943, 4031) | 4.39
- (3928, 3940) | 2.09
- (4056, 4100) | 5.35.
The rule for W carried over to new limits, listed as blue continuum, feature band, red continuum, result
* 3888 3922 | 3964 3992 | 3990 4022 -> 7.2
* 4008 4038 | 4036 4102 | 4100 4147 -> -0.3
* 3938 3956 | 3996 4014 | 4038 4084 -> -2.6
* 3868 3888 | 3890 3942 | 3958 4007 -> 1.1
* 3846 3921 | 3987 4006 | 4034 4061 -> -1.1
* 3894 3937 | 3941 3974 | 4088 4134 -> 4.9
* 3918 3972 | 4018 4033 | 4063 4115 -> -3.8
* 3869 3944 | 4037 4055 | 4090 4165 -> -2.9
